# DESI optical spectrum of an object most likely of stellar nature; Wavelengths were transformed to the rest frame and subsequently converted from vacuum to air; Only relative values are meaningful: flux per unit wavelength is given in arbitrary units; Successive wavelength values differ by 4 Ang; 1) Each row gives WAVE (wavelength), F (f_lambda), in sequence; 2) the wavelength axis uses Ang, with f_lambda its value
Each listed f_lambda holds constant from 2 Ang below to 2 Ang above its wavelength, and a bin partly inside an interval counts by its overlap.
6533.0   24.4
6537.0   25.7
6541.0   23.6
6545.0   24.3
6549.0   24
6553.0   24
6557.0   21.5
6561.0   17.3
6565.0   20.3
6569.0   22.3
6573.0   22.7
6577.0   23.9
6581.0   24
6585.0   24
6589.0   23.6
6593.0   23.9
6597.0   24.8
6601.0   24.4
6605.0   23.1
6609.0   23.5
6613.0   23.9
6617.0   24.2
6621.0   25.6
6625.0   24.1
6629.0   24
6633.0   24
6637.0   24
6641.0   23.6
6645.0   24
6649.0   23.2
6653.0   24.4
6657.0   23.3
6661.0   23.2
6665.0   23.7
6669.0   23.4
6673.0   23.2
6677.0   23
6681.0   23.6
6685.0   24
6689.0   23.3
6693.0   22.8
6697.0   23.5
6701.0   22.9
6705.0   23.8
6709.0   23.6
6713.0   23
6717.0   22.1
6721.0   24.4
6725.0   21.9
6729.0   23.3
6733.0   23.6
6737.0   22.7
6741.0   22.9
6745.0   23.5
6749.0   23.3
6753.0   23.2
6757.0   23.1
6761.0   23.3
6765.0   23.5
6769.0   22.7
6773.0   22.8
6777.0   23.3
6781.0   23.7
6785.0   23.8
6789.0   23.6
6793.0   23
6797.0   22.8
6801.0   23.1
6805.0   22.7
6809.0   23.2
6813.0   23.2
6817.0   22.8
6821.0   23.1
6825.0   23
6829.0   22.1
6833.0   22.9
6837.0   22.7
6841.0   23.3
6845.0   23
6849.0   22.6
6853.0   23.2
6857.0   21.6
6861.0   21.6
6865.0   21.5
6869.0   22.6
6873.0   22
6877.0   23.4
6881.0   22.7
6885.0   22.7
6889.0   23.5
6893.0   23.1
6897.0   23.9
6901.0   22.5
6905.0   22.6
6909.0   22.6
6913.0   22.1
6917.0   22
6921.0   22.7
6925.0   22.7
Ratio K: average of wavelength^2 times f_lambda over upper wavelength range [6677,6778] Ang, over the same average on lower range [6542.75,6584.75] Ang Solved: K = 1.1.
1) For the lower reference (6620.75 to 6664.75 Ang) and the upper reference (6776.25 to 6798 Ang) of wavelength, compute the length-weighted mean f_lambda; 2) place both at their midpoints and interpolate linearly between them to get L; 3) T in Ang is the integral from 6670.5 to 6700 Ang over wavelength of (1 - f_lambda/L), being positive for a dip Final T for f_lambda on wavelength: 0.5 Ang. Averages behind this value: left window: 23.9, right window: 23.4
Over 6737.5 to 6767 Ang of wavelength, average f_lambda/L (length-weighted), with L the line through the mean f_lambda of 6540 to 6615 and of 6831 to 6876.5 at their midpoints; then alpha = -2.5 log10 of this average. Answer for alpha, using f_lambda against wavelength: -0.02 mag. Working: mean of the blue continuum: 23.1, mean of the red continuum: 22.5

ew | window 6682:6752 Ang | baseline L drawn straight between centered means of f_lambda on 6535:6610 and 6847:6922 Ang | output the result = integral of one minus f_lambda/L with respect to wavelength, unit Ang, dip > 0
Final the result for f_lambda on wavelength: -0.94 Ang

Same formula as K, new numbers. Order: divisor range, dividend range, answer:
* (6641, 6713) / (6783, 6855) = 1.02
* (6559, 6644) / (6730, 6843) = 1.04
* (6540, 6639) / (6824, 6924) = 1.05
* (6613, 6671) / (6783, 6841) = 1.01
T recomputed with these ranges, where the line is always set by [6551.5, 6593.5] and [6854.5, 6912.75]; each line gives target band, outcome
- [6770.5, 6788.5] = -0.7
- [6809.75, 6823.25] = -0.3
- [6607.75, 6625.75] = -1.5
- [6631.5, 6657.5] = -1.6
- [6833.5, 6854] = -0.3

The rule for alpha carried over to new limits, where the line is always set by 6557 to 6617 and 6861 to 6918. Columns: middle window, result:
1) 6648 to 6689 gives -0.03 mag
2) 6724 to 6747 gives -0.01 mag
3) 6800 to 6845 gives -0.01 mag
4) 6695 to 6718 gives -0.02 mag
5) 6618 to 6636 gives -0.07 mag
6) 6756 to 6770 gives -0.02 mag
